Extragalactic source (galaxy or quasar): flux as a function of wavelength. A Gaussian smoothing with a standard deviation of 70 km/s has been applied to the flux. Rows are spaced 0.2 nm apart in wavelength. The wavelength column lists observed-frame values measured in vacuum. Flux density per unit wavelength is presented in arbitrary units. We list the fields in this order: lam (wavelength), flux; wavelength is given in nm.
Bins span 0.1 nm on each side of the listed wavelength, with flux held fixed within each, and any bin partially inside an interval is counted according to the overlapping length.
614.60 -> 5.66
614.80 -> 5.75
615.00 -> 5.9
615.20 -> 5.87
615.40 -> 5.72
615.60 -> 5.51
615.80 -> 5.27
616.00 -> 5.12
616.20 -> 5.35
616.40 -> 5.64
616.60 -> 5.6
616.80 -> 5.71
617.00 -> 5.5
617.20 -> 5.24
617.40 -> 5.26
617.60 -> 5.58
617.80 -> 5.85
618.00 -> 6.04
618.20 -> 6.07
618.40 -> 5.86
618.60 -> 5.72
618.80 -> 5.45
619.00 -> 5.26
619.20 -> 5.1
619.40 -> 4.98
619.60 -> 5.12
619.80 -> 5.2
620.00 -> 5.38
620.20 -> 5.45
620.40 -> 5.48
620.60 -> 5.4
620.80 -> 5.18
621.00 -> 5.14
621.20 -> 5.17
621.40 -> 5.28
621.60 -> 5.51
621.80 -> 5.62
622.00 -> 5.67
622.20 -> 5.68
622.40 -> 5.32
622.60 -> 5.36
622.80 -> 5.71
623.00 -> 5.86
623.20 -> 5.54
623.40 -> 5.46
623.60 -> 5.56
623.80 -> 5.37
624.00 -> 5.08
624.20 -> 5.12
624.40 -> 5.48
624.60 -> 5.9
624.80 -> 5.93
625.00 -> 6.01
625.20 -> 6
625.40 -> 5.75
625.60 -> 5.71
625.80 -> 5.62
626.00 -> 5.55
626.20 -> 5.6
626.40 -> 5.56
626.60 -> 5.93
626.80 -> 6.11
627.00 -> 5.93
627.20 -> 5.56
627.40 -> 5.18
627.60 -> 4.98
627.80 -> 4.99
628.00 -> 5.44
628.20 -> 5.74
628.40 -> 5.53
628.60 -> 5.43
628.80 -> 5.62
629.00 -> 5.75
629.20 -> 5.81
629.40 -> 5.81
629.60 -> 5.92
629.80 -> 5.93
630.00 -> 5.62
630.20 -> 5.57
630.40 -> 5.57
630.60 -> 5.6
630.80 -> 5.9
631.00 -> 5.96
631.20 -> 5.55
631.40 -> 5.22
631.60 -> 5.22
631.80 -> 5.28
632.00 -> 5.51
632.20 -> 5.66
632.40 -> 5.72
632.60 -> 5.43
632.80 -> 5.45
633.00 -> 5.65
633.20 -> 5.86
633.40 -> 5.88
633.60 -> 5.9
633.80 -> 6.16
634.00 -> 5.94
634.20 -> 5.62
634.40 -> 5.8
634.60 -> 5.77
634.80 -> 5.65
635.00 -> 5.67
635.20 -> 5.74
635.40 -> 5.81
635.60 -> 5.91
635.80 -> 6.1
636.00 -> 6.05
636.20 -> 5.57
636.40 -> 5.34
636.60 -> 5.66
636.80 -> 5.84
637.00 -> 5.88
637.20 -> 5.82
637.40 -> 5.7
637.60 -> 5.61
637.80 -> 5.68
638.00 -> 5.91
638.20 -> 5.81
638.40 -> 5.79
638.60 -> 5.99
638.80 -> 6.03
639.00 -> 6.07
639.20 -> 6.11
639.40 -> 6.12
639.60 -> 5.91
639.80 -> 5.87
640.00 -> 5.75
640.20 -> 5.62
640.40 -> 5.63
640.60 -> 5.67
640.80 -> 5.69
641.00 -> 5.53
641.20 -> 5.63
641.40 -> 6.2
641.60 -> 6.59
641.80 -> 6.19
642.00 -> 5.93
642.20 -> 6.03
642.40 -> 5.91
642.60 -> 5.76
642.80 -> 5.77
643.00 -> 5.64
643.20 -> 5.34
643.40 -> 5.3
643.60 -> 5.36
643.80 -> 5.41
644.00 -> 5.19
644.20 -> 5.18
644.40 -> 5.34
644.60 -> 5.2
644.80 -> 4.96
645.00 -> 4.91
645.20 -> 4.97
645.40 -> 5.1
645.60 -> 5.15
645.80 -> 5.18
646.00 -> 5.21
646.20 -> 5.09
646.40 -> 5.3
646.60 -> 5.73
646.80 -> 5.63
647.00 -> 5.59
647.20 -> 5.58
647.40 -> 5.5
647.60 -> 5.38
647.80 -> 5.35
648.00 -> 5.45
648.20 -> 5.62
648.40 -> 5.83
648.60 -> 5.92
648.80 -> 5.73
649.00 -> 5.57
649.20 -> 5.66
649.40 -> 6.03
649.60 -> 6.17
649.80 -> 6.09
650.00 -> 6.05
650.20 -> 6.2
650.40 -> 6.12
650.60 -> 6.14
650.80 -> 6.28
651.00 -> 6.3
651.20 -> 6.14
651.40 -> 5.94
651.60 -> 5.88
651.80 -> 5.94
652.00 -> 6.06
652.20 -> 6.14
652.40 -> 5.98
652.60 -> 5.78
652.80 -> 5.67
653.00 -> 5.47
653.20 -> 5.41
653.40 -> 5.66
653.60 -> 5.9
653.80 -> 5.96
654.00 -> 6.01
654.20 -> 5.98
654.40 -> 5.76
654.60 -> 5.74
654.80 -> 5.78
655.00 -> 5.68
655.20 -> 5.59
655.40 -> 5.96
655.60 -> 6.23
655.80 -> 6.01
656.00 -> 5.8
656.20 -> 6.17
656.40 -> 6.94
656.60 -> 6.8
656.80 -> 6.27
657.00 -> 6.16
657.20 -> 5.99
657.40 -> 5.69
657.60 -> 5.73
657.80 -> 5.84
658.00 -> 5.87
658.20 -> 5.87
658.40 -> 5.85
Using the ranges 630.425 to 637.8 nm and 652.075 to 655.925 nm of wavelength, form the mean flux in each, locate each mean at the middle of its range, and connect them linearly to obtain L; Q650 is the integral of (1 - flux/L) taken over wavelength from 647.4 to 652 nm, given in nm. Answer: -0.07 nm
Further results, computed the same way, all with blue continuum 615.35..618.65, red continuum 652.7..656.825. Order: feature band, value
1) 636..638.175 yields 0.02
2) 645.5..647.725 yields 0.18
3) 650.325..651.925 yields -0.05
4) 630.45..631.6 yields 0.02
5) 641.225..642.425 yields -0.06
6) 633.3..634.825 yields -0.03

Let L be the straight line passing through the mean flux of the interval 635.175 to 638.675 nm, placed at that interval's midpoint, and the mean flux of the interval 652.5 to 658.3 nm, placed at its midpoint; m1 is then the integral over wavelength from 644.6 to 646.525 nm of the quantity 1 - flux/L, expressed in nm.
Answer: 0.24 nm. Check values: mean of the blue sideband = 5.79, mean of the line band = 5.11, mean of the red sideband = 5.92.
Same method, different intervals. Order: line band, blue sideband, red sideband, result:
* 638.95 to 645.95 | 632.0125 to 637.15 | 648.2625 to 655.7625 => 0.272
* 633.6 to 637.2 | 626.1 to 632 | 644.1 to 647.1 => -0.225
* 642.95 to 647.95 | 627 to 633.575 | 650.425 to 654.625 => 0.439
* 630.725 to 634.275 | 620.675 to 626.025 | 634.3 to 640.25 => 0.040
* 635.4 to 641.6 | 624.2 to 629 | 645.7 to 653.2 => -0.139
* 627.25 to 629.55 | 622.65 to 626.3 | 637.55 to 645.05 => 0.061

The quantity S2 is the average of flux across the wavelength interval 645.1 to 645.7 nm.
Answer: 5.07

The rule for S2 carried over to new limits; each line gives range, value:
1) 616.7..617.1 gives 5.6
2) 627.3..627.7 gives 5.08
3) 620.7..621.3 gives 5.16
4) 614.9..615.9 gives 5.65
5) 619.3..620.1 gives 5.17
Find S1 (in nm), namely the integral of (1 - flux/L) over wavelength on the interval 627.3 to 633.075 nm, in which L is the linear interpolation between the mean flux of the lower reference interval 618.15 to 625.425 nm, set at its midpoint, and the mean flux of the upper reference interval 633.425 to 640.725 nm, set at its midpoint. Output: 0.12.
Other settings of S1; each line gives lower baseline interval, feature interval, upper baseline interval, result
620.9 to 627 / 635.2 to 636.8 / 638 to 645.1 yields -0.03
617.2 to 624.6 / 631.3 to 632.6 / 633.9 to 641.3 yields 0.06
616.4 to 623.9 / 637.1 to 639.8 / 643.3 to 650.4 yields -0.20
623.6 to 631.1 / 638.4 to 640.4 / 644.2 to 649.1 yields -0.16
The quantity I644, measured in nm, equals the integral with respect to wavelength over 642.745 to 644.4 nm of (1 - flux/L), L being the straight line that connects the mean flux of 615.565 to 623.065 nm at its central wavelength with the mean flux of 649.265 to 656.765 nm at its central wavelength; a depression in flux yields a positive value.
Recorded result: 0.13 nm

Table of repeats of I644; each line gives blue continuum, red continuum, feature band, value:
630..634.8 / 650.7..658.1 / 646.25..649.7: 0.14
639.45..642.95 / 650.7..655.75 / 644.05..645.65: 0.21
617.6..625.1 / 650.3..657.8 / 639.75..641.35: 0.03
